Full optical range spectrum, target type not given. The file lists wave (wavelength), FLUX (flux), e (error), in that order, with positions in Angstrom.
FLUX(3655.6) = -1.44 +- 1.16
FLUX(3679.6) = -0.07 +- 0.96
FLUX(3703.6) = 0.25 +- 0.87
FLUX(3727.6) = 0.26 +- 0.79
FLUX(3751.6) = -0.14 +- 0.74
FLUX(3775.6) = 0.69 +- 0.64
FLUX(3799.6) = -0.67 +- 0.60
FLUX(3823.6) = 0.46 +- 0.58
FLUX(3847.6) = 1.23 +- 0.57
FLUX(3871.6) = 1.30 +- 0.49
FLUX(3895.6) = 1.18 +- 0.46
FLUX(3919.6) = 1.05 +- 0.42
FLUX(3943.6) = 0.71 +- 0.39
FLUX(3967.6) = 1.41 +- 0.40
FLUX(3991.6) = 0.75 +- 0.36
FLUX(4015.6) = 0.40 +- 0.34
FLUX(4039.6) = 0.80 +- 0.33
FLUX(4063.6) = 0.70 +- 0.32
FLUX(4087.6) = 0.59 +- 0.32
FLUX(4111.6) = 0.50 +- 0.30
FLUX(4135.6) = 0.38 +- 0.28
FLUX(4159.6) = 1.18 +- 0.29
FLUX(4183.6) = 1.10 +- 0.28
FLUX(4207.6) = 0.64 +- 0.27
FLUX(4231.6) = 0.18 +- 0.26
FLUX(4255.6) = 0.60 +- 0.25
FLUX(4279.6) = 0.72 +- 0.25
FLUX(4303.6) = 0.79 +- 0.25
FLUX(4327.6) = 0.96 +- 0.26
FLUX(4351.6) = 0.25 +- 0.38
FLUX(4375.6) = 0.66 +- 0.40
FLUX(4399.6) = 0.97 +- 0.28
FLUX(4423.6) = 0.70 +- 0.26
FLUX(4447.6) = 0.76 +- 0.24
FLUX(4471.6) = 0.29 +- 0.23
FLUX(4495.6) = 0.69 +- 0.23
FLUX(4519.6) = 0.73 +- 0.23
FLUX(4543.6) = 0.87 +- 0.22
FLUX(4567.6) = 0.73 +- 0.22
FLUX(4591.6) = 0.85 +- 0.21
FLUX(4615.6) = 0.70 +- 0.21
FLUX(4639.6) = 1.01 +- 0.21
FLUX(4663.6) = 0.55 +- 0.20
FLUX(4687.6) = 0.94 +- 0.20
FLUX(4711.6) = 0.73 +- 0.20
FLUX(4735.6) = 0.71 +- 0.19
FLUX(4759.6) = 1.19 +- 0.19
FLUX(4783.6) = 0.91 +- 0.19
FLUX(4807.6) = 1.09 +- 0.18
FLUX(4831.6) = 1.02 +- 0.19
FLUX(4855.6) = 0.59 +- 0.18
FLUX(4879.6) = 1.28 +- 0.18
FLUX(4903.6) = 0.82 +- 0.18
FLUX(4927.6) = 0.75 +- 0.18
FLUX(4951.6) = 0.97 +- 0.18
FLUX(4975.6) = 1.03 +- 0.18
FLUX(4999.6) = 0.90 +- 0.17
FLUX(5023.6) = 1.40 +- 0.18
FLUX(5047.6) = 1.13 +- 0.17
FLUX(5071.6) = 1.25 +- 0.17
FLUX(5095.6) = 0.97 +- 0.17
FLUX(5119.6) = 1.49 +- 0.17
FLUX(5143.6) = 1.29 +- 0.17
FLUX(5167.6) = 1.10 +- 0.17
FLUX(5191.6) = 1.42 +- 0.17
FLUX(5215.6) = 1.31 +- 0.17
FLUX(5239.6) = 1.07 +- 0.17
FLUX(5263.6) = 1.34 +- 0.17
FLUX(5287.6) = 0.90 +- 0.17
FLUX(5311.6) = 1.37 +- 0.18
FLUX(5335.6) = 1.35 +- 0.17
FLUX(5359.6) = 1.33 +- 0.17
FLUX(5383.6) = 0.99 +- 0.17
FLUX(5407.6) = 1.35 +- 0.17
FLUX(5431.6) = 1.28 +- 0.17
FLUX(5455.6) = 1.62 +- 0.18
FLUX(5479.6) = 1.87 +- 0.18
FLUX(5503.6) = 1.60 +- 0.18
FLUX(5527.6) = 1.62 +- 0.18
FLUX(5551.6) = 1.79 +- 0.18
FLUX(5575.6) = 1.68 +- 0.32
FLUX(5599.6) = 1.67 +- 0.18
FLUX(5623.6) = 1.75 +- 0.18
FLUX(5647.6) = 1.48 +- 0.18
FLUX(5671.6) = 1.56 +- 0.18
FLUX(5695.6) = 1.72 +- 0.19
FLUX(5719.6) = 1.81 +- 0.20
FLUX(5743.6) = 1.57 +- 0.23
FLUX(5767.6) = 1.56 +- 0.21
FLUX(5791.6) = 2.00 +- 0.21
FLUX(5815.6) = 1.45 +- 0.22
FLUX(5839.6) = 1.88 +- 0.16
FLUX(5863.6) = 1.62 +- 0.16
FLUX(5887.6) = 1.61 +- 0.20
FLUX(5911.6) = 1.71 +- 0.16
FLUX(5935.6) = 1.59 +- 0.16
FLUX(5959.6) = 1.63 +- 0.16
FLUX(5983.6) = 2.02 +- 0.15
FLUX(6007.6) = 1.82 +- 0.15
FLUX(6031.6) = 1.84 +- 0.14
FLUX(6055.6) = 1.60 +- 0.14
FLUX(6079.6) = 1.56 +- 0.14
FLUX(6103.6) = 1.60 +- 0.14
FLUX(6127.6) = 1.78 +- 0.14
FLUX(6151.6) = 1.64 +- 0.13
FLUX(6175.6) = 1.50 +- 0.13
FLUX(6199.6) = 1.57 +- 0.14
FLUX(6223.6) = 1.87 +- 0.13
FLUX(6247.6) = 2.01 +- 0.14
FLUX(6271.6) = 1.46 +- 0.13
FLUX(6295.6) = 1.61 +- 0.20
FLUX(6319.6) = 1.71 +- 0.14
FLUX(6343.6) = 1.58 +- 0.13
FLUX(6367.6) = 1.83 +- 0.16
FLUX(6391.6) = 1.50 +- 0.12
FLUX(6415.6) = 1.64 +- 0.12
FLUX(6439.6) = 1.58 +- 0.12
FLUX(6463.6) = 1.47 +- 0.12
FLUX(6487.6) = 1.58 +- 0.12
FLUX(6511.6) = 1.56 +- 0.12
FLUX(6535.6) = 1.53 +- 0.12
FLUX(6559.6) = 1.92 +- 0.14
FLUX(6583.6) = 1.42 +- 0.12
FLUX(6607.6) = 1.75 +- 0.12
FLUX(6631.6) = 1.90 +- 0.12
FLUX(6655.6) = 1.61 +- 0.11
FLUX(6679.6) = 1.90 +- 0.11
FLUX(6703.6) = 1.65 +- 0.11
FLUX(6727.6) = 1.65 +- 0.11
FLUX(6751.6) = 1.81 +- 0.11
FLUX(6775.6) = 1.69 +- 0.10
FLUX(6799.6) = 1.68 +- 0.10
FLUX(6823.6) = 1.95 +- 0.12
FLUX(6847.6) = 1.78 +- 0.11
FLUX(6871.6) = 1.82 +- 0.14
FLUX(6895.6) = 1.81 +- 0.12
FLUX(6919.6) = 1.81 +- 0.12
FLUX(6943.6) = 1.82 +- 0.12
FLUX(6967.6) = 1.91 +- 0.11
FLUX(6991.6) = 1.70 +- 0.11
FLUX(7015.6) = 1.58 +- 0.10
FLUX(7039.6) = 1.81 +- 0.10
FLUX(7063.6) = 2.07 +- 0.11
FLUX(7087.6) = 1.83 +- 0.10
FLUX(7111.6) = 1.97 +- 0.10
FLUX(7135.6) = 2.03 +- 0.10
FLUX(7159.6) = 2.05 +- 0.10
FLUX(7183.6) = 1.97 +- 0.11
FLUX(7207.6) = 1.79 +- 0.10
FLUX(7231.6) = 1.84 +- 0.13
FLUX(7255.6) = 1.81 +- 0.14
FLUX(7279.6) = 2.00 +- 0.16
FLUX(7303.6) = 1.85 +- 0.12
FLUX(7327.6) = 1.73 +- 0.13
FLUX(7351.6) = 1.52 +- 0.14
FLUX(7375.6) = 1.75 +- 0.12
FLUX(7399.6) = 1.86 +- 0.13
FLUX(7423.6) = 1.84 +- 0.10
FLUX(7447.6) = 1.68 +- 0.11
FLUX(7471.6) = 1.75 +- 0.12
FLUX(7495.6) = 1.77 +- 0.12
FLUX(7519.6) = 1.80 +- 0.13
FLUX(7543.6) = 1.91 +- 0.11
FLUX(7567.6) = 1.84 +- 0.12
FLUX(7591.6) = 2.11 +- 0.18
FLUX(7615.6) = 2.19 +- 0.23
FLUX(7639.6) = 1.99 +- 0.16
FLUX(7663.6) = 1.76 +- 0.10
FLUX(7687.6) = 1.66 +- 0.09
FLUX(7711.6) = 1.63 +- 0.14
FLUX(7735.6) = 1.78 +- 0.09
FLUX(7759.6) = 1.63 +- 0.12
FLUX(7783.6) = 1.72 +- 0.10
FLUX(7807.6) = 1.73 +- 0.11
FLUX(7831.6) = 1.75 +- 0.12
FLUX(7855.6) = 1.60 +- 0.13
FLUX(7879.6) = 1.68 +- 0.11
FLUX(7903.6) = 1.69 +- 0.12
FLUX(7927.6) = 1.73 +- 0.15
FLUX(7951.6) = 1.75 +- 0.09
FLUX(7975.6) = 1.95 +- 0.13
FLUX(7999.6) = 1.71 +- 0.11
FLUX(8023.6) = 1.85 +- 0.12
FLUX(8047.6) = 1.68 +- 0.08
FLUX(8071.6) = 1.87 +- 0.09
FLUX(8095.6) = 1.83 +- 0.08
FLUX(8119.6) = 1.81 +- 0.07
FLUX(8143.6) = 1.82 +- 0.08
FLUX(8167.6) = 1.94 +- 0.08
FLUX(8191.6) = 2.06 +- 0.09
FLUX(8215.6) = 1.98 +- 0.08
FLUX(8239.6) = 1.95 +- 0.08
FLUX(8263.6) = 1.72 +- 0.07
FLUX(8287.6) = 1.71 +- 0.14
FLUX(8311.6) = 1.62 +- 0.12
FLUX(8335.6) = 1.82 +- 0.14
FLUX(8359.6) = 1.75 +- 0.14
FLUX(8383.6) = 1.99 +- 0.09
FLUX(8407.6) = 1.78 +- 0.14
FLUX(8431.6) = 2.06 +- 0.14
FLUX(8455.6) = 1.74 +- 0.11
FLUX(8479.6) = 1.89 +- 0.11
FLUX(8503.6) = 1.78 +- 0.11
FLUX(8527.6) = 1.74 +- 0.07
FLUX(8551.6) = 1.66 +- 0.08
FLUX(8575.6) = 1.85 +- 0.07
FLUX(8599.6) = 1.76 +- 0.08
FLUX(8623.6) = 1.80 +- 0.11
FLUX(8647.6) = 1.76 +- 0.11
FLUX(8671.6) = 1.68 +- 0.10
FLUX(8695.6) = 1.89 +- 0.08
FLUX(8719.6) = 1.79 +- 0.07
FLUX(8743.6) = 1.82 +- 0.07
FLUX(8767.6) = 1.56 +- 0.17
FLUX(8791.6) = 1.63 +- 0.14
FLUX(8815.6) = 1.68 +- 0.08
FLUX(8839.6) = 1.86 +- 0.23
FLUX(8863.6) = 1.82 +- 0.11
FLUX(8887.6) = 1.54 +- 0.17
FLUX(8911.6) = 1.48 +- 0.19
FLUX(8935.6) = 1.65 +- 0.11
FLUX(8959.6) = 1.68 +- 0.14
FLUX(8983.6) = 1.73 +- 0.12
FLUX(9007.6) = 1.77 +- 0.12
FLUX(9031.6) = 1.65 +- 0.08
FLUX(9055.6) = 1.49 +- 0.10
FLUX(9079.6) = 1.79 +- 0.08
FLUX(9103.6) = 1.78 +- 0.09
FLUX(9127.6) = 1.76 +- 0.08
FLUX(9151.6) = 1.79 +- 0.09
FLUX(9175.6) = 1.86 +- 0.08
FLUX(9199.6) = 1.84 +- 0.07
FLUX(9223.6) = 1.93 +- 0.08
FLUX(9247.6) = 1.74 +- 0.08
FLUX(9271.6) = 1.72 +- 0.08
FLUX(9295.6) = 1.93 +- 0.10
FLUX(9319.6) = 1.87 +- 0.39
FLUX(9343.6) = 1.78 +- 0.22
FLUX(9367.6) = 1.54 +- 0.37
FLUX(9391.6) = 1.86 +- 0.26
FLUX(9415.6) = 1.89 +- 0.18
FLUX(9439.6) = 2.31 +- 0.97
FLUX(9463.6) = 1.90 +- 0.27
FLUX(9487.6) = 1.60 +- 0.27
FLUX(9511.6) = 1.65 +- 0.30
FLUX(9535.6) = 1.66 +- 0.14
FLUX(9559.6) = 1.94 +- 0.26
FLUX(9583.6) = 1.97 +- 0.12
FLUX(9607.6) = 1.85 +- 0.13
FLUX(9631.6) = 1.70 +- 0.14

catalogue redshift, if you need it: 0.25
